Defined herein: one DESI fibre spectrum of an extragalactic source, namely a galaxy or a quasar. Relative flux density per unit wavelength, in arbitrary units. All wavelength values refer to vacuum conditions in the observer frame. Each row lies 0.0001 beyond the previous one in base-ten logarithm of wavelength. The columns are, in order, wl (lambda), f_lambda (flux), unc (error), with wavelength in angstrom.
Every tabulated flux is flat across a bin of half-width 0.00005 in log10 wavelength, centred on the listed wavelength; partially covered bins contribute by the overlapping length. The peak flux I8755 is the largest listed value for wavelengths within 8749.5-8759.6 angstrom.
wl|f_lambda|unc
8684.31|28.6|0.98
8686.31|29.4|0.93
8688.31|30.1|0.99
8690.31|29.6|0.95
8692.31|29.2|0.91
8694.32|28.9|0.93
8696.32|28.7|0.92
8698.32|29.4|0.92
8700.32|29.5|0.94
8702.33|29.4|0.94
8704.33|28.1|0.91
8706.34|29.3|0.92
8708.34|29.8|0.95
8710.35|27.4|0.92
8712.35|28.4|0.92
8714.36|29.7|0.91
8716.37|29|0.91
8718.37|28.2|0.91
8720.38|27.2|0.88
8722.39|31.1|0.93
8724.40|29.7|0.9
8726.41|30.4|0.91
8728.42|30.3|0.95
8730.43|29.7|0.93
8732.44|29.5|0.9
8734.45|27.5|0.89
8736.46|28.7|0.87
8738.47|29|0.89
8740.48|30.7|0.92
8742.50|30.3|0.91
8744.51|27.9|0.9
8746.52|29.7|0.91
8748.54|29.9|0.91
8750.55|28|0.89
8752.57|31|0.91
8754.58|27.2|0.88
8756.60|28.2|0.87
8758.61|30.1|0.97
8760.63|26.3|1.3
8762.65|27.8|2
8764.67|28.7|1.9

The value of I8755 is 31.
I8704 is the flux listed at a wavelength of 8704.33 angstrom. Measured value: 28.1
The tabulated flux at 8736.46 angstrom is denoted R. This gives 28.7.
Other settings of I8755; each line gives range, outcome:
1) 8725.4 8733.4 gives 30.4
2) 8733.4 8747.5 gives 30.7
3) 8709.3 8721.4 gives 29.7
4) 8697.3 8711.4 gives 29.8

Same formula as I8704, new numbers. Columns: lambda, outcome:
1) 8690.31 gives 29.6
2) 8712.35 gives 28.4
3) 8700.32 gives 29.5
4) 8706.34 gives 29.3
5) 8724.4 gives 29.7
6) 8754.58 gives 27.2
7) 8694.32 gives 28.9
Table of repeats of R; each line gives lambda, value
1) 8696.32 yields 28.7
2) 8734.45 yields 27.5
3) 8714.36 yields 29.7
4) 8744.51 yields 27.9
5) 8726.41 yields 30.4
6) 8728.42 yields 30.3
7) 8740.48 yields 30.7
